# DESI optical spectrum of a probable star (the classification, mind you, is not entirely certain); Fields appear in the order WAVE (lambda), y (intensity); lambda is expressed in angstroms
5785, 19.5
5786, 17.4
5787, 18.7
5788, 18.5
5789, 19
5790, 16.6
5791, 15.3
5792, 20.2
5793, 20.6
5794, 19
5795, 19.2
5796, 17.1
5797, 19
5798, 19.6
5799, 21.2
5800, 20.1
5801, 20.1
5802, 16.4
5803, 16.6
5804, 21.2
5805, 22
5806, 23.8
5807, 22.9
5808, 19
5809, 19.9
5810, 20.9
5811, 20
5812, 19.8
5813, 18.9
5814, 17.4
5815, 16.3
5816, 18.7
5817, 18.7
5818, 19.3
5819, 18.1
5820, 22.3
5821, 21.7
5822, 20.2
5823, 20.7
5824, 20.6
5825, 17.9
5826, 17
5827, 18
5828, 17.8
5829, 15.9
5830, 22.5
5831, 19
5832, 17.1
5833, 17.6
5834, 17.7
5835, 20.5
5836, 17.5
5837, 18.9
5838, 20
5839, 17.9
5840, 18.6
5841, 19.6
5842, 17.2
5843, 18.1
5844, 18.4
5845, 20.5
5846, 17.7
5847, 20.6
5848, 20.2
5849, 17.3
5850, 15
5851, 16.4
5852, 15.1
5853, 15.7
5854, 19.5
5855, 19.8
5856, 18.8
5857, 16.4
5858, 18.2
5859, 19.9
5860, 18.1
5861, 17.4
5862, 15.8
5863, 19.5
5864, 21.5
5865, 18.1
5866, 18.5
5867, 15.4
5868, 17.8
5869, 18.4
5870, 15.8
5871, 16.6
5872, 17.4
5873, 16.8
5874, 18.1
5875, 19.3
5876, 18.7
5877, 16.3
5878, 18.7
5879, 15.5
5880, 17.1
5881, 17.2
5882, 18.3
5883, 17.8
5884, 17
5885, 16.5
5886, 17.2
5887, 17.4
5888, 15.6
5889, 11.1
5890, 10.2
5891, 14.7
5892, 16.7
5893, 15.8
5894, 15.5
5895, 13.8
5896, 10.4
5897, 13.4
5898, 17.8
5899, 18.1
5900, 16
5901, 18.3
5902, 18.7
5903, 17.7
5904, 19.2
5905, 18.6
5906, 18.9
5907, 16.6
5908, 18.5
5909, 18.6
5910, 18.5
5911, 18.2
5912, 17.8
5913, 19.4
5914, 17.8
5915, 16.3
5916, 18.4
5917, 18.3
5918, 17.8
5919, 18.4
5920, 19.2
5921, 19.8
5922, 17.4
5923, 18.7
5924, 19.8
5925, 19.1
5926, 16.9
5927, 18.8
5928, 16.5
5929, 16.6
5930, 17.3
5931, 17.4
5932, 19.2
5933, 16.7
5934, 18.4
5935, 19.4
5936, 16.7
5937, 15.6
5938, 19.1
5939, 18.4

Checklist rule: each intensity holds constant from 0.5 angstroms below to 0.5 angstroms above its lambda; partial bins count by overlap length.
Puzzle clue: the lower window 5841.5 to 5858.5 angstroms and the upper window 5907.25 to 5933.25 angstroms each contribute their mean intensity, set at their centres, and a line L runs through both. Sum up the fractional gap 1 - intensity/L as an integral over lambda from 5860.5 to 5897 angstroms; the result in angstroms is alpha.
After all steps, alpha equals 2.9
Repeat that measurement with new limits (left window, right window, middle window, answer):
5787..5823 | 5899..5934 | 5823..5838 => 0.4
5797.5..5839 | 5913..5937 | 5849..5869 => 1.2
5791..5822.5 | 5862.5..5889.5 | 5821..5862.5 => 0.2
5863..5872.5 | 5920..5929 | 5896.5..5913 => 0.3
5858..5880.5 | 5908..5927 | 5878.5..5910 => 2.9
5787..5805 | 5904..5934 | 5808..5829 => -0.4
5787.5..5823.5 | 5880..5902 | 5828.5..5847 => -0.6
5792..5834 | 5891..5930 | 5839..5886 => 1.5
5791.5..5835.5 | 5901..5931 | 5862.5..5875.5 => 0.6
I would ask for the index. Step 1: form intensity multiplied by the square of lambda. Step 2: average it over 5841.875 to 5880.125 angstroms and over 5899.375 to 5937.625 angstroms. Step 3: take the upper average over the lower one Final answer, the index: 1.03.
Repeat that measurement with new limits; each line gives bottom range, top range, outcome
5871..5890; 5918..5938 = 1.09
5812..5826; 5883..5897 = 0.79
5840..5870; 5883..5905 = 0.89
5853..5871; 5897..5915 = 1.01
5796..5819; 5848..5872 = 0.92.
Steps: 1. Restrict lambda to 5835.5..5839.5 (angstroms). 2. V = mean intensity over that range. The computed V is 18.6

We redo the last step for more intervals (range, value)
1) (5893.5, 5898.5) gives 14.2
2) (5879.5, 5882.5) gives 17.5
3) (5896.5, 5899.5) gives 16.4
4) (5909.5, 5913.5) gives 18.5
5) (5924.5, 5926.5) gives 18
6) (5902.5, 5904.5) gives 18.4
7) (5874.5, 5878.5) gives 18.2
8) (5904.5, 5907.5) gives 18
